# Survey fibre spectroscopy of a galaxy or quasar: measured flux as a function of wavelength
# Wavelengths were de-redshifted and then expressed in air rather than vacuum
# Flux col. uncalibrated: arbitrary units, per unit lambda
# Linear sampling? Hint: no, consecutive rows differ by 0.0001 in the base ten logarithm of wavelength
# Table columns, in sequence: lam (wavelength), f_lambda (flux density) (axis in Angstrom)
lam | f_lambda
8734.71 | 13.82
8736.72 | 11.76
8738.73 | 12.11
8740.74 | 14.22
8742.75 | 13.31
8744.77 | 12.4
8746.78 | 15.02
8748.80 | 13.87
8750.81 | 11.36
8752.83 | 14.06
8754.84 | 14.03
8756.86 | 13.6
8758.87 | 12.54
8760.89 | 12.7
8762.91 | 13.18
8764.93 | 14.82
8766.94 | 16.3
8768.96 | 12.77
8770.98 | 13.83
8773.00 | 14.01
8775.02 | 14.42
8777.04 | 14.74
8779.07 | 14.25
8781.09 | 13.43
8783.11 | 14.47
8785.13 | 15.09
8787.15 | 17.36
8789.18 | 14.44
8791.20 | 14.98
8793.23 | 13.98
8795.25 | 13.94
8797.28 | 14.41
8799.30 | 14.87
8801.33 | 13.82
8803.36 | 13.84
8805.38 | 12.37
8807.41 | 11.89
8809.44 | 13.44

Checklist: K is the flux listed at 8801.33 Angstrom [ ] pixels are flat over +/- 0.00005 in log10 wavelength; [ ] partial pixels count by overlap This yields 13.82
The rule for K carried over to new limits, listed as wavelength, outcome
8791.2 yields 14.98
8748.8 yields 13.87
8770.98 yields 13.83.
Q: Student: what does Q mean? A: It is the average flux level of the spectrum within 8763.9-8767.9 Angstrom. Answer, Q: 15.6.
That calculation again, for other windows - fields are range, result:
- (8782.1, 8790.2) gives 15.3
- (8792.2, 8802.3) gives 14.2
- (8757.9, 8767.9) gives 13.9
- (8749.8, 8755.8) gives 13.2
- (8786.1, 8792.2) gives 15.6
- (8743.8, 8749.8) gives 13.8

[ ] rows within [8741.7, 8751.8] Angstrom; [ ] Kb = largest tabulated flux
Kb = 15.02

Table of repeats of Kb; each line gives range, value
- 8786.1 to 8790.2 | 17.36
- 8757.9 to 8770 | 16.3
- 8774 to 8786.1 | 15.09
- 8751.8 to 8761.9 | 14.06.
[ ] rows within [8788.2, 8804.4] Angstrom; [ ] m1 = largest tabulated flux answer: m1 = 14.98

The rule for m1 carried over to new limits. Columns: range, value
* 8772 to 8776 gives 14.42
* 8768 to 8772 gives 13.83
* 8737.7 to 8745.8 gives 14.22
